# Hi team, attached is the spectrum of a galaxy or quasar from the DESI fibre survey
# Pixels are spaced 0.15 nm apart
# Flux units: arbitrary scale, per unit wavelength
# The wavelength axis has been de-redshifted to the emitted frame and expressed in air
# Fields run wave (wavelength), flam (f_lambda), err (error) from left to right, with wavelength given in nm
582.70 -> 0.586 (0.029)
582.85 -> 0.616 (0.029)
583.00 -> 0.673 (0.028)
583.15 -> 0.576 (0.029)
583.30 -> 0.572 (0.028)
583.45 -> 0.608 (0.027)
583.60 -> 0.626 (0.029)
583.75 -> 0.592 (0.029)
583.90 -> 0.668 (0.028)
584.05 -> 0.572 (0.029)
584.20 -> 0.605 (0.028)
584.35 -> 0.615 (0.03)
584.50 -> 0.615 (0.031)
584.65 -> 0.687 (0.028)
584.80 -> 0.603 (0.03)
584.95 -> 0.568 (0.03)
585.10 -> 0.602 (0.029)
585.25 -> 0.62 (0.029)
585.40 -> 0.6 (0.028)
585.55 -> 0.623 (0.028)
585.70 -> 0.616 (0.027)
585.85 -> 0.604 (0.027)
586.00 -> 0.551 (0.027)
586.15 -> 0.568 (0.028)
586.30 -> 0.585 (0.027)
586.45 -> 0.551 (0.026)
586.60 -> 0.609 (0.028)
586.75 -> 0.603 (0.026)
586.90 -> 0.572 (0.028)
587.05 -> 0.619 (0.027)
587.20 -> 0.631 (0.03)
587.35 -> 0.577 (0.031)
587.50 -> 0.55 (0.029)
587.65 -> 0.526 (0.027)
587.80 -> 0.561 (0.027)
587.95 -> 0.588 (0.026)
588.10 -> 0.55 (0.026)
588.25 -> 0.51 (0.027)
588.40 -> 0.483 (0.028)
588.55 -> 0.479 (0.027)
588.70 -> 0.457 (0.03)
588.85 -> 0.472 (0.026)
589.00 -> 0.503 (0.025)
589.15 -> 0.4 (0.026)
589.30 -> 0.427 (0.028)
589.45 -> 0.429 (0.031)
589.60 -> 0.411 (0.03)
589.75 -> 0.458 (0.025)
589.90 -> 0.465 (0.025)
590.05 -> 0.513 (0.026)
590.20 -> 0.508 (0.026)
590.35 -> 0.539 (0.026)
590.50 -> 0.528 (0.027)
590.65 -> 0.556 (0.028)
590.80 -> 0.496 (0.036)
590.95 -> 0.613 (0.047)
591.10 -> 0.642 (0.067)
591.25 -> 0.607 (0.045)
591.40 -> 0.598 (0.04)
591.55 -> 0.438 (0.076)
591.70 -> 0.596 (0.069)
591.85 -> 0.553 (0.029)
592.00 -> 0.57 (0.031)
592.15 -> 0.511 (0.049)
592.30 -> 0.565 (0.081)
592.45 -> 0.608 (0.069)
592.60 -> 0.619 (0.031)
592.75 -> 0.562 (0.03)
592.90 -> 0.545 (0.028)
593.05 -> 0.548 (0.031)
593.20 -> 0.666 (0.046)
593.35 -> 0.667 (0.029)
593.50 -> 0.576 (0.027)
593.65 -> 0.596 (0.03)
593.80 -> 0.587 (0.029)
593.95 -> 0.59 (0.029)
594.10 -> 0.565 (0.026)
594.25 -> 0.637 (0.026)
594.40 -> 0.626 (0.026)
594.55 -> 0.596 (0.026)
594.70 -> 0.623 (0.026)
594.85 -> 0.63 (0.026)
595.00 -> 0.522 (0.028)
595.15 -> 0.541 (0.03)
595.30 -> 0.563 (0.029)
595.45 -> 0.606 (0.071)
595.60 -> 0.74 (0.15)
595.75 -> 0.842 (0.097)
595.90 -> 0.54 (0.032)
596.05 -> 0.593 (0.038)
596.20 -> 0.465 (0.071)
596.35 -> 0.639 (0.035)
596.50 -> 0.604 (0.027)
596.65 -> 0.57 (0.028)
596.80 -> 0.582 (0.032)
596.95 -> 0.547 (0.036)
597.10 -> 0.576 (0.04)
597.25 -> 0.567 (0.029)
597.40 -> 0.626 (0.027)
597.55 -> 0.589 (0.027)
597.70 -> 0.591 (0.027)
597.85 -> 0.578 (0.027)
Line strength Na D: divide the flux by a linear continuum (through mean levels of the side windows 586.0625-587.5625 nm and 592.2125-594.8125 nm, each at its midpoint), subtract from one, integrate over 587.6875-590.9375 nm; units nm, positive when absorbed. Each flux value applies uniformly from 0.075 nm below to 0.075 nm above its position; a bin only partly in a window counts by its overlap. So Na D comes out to 0.53 nm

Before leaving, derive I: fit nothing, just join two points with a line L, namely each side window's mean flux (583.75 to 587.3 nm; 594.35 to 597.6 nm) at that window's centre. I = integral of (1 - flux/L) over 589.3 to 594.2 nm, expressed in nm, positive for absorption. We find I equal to 0.40 nm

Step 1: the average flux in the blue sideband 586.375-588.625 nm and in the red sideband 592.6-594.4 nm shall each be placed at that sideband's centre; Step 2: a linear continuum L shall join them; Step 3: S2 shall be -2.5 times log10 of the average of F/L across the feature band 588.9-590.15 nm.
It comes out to 0.26 mag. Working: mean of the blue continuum 0.561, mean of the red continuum 0.597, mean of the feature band 0.452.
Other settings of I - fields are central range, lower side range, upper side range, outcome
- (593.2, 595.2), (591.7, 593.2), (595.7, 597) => -0.064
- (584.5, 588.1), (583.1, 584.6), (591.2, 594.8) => 0.058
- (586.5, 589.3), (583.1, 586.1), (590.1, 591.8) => 0.217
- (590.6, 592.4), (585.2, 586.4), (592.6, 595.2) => 0.095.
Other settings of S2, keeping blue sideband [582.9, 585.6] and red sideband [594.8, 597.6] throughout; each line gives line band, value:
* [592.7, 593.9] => 0.01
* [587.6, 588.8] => 0.17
